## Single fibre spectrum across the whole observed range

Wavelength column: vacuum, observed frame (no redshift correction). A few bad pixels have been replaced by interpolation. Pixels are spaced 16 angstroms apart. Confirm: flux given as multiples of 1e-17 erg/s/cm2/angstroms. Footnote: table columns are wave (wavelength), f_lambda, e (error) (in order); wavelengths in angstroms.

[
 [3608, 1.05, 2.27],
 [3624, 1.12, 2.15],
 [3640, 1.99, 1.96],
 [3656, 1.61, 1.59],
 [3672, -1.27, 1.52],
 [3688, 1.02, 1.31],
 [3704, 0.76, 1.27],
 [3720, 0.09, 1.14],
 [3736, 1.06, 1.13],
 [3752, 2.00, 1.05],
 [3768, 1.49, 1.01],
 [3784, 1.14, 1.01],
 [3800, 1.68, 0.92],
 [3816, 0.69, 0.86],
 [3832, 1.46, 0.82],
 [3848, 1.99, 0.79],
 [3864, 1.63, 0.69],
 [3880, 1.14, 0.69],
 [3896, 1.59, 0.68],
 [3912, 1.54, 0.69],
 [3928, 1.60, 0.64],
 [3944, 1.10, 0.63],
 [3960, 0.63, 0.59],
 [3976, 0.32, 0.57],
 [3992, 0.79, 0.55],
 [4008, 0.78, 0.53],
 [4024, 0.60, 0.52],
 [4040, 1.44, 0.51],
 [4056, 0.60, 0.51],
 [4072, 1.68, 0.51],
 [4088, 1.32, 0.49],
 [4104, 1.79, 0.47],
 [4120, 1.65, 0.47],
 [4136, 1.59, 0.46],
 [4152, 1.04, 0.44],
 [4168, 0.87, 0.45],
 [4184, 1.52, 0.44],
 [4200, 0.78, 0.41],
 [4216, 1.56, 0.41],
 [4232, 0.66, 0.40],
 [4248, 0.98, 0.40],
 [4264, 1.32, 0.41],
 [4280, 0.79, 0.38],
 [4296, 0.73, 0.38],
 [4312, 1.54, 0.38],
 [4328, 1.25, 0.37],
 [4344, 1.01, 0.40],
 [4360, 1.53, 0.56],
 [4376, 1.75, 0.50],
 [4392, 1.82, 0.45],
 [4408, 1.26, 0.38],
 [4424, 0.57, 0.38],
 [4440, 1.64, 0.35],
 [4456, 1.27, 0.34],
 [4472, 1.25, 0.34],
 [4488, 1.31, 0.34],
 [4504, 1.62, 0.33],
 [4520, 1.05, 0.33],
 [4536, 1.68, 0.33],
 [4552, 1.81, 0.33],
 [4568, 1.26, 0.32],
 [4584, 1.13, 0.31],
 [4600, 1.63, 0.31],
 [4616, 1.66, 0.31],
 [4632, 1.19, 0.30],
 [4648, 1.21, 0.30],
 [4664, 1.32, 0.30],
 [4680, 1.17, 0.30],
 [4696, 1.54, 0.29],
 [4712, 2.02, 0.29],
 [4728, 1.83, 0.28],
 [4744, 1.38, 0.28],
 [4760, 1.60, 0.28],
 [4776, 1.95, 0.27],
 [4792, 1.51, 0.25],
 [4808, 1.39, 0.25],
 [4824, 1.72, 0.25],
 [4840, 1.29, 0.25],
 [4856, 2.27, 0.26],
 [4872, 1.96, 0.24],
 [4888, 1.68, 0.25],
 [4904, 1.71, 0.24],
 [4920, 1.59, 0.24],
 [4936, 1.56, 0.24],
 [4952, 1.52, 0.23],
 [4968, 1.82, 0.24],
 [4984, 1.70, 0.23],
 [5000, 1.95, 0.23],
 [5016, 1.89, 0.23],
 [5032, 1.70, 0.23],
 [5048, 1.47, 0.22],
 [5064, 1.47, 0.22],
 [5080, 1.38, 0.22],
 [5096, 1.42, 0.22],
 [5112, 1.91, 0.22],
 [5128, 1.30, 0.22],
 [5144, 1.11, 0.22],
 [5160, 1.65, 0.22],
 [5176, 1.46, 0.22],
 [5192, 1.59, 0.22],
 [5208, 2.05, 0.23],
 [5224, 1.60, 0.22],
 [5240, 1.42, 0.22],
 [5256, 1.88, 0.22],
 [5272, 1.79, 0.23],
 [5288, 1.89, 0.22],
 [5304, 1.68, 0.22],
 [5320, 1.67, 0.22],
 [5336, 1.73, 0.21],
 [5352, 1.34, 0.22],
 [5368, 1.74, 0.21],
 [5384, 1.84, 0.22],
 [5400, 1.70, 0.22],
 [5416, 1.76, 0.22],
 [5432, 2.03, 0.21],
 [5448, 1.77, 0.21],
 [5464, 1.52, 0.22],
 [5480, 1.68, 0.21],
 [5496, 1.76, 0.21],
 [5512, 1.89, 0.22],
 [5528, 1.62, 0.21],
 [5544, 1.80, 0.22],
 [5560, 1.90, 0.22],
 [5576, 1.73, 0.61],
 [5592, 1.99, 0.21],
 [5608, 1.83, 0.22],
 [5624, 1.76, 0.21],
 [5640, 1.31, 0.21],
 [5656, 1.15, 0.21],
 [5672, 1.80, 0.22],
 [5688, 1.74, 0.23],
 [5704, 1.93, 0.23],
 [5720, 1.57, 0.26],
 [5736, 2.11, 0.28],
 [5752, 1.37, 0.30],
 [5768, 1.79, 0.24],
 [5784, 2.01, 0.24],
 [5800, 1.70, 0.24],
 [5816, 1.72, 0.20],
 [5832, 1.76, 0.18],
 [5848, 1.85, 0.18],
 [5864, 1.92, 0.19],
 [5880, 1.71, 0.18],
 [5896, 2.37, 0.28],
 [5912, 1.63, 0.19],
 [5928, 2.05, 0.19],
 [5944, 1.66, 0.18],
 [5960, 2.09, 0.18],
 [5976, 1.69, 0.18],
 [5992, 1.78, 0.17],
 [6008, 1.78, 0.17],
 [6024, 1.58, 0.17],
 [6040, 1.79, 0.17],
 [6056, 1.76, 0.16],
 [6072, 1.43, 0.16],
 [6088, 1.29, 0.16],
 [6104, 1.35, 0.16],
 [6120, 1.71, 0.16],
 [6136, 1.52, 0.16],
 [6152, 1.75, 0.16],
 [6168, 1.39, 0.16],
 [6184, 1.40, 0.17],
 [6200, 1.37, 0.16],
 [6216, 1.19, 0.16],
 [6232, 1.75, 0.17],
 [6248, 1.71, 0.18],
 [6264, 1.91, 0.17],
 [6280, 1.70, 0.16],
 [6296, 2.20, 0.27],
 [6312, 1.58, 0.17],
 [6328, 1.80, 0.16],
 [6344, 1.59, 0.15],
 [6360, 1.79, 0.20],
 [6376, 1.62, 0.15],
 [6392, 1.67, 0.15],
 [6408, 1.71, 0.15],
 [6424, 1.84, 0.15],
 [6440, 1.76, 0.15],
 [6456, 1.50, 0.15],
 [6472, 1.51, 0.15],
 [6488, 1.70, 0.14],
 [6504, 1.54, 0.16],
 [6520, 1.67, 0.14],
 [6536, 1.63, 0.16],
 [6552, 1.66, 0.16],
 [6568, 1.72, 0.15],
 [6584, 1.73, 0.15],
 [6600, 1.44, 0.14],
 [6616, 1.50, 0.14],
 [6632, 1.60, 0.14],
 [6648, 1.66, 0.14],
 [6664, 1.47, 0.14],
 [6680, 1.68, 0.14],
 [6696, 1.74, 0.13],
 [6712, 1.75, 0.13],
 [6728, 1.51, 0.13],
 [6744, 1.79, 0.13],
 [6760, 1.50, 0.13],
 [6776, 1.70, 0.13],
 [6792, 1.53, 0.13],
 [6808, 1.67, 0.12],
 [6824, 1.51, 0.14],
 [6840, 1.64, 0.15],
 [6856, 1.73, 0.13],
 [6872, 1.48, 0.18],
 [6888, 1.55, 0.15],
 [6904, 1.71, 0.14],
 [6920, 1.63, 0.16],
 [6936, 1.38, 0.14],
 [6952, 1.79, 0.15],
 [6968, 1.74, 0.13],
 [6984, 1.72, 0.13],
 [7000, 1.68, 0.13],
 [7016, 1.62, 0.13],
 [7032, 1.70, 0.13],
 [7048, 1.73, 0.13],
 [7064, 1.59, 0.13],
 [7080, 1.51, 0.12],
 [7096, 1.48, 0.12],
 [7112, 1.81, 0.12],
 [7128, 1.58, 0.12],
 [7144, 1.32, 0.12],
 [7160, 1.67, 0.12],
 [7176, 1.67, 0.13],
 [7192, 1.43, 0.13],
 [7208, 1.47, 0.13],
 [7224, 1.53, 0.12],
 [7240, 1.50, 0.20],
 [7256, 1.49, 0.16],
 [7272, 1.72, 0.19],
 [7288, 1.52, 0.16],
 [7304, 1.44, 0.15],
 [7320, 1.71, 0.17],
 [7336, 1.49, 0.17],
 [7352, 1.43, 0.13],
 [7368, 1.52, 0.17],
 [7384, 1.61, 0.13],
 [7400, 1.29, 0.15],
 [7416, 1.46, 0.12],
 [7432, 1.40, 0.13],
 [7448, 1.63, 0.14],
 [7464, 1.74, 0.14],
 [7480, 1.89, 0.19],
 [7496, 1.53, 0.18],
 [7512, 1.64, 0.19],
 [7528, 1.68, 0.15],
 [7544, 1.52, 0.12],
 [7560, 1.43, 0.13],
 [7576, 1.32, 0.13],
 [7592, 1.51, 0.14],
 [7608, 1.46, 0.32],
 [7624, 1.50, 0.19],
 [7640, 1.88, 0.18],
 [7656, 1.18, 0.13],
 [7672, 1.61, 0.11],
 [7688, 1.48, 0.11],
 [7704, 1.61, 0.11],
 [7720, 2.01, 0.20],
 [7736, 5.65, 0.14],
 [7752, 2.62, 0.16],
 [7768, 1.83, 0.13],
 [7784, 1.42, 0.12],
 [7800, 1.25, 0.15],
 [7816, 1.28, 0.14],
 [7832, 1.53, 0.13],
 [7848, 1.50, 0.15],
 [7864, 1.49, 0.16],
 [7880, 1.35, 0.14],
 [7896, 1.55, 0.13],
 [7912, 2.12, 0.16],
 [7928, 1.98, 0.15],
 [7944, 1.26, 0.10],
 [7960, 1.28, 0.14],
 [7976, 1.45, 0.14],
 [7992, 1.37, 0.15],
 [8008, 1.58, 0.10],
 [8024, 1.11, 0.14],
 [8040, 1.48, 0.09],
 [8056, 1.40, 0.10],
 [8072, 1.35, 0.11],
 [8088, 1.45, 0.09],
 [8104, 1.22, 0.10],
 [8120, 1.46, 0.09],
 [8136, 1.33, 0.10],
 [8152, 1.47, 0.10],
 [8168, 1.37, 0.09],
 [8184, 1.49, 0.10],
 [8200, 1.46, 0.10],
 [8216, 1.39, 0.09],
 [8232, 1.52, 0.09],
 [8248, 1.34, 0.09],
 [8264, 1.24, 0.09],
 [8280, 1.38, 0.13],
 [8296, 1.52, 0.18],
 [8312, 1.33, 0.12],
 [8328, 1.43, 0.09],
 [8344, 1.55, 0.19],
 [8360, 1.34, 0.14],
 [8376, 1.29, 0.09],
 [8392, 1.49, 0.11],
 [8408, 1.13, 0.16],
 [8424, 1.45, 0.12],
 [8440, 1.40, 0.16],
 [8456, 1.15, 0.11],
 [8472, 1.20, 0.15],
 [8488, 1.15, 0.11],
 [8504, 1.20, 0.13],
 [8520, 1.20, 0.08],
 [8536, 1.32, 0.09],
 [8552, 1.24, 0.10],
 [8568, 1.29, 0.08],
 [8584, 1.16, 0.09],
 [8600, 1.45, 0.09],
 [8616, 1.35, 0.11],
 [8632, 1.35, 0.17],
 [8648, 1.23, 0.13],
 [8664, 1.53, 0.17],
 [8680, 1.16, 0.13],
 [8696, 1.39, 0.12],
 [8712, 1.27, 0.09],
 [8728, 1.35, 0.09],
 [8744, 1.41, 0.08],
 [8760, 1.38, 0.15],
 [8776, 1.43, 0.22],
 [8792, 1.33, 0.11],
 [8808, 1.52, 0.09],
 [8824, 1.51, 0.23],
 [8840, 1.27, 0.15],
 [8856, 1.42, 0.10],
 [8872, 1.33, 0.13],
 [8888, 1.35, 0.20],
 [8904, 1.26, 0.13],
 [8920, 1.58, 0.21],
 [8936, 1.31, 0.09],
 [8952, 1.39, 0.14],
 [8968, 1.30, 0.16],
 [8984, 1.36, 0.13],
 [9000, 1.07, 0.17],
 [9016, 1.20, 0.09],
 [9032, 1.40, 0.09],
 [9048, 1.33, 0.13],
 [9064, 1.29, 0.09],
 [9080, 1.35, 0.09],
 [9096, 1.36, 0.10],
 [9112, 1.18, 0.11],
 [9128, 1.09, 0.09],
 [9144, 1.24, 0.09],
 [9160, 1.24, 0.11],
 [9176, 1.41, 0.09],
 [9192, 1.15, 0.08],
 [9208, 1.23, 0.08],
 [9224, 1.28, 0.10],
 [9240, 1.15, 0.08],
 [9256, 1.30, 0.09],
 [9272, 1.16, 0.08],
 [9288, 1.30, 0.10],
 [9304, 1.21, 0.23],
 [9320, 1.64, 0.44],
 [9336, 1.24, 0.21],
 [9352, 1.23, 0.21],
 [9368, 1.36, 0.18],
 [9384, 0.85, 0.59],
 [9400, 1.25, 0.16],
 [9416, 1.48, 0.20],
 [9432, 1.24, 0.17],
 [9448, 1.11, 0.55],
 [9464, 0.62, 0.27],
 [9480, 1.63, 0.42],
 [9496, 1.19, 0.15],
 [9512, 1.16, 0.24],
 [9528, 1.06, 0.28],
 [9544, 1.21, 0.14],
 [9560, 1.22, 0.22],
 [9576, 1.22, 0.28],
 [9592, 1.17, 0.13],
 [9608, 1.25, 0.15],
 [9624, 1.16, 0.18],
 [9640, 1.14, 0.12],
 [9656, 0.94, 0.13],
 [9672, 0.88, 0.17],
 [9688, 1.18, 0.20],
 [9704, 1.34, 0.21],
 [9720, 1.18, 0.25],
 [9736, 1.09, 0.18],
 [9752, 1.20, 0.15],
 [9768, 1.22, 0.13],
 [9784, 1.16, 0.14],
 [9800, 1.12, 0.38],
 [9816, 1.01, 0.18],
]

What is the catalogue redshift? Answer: 0.178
